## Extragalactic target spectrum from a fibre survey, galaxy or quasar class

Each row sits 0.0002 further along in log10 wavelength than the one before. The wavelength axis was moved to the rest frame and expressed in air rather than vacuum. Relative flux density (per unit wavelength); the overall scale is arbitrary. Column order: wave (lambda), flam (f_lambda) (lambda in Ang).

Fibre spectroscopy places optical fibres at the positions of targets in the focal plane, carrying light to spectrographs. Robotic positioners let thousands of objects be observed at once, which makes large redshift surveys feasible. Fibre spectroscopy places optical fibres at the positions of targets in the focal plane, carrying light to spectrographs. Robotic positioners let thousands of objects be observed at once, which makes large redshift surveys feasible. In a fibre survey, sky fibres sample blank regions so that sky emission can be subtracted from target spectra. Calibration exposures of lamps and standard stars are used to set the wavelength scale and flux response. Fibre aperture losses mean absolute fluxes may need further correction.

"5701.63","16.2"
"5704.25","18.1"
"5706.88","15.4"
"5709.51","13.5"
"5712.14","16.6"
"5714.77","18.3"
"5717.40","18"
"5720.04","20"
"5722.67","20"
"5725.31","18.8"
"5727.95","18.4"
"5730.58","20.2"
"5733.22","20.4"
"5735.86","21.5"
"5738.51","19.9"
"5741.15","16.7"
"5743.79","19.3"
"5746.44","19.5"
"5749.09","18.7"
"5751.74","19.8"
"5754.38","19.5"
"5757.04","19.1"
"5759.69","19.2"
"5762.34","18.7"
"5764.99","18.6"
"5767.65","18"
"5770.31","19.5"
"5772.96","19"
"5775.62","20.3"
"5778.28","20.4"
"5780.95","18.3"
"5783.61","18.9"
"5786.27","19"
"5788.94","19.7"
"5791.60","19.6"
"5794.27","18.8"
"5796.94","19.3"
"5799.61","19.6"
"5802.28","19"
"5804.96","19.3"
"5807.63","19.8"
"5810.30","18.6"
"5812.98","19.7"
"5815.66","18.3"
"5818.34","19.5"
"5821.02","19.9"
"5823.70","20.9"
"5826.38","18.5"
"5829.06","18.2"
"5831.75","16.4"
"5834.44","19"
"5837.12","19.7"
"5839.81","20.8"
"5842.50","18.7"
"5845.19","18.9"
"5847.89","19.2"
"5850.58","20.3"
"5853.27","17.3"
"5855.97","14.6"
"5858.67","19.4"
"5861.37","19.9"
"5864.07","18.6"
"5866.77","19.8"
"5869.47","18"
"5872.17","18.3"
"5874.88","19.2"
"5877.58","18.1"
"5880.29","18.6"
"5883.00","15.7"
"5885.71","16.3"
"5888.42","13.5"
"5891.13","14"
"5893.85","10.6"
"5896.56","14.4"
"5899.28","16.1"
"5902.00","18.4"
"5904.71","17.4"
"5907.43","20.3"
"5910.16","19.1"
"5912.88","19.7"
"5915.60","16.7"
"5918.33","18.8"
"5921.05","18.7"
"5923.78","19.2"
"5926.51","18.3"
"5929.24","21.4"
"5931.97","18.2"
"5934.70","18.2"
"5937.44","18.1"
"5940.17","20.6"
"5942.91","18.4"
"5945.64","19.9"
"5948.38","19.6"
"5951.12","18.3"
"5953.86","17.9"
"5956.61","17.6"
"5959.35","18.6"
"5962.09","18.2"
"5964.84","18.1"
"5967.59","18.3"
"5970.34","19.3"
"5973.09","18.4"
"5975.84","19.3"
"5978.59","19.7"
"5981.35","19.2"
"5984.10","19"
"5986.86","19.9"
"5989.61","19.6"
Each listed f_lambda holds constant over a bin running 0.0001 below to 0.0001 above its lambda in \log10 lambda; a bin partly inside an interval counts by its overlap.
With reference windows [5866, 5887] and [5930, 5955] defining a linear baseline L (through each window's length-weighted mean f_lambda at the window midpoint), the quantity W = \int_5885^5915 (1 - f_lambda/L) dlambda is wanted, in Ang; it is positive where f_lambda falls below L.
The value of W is 3.18 Ang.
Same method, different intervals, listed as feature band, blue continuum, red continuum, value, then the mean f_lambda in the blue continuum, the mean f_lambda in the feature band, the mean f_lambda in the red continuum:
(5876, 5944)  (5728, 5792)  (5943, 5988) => 5.0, 19.3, 17.6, 18.8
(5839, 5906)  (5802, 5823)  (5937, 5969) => 5.7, 19.3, 17.4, 18.7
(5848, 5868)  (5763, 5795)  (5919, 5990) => 0.5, 19.2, 18.6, 18.9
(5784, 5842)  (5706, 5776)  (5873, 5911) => -4.9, 18.8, 19.2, 16.5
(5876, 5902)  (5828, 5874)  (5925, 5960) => 4.6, 18.7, 15.5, 18.9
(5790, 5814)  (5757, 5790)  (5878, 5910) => -1.2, 19.1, 19.3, 16.1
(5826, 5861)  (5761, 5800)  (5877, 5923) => -1.2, 19.2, 18.6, 16.9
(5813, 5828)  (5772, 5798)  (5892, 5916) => -0.7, 19.3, 19.4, 16.9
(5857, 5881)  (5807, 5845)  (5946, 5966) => 0.1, 19.1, 18.8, 18.4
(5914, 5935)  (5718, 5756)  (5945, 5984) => 0.1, 19.4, 18.7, 18.7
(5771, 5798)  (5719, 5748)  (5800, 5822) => 0.0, 19.5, 19.3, 19.3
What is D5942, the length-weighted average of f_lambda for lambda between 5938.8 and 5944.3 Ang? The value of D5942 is 19.5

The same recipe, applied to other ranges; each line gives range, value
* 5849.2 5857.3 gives 17.4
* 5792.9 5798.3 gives 19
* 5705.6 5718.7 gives 16.4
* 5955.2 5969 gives 18.2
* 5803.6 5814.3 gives 19.3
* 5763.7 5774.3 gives 18.8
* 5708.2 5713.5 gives 15.1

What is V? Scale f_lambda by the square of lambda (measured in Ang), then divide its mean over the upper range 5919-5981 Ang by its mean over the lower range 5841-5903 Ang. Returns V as 1.12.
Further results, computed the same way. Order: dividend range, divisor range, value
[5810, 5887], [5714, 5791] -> 1.00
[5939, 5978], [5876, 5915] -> 1.15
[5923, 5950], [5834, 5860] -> 1.05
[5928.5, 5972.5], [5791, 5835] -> 1.03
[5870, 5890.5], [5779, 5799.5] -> 0.92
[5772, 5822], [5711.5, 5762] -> 1.03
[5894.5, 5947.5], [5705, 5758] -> 1.05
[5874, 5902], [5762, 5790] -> 0.85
